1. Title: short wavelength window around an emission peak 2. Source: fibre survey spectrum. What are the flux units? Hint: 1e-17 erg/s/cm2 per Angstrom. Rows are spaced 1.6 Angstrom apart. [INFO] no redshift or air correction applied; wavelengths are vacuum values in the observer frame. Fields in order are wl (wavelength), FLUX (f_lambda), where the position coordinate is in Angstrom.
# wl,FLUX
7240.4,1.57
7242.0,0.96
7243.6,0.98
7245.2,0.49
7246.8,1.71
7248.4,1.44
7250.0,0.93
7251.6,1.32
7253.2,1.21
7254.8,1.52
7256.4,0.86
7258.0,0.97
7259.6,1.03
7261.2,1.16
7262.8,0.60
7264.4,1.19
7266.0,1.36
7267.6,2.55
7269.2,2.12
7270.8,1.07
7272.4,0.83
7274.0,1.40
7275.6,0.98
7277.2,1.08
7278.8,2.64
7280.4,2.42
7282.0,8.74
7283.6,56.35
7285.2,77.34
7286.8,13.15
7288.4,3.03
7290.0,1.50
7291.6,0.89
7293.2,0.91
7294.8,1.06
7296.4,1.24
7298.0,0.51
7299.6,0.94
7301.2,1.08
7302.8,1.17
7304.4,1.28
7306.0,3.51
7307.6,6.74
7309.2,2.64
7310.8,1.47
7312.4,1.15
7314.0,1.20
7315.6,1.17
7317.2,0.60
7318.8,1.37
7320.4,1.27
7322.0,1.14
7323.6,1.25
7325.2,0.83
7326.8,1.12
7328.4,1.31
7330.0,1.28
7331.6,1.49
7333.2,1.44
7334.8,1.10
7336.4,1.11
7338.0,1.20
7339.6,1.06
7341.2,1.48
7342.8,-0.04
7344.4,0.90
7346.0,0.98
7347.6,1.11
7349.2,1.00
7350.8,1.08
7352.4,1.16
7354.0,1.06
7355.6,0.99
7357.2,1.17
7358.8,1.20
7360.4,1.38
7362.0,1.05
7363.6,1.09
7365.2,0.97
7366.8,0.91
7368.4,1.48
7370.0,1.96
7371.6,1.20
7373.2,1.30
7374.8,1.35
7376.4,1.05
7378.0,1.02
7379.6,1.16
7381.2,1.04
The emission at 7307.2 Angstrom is [N II] 6583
